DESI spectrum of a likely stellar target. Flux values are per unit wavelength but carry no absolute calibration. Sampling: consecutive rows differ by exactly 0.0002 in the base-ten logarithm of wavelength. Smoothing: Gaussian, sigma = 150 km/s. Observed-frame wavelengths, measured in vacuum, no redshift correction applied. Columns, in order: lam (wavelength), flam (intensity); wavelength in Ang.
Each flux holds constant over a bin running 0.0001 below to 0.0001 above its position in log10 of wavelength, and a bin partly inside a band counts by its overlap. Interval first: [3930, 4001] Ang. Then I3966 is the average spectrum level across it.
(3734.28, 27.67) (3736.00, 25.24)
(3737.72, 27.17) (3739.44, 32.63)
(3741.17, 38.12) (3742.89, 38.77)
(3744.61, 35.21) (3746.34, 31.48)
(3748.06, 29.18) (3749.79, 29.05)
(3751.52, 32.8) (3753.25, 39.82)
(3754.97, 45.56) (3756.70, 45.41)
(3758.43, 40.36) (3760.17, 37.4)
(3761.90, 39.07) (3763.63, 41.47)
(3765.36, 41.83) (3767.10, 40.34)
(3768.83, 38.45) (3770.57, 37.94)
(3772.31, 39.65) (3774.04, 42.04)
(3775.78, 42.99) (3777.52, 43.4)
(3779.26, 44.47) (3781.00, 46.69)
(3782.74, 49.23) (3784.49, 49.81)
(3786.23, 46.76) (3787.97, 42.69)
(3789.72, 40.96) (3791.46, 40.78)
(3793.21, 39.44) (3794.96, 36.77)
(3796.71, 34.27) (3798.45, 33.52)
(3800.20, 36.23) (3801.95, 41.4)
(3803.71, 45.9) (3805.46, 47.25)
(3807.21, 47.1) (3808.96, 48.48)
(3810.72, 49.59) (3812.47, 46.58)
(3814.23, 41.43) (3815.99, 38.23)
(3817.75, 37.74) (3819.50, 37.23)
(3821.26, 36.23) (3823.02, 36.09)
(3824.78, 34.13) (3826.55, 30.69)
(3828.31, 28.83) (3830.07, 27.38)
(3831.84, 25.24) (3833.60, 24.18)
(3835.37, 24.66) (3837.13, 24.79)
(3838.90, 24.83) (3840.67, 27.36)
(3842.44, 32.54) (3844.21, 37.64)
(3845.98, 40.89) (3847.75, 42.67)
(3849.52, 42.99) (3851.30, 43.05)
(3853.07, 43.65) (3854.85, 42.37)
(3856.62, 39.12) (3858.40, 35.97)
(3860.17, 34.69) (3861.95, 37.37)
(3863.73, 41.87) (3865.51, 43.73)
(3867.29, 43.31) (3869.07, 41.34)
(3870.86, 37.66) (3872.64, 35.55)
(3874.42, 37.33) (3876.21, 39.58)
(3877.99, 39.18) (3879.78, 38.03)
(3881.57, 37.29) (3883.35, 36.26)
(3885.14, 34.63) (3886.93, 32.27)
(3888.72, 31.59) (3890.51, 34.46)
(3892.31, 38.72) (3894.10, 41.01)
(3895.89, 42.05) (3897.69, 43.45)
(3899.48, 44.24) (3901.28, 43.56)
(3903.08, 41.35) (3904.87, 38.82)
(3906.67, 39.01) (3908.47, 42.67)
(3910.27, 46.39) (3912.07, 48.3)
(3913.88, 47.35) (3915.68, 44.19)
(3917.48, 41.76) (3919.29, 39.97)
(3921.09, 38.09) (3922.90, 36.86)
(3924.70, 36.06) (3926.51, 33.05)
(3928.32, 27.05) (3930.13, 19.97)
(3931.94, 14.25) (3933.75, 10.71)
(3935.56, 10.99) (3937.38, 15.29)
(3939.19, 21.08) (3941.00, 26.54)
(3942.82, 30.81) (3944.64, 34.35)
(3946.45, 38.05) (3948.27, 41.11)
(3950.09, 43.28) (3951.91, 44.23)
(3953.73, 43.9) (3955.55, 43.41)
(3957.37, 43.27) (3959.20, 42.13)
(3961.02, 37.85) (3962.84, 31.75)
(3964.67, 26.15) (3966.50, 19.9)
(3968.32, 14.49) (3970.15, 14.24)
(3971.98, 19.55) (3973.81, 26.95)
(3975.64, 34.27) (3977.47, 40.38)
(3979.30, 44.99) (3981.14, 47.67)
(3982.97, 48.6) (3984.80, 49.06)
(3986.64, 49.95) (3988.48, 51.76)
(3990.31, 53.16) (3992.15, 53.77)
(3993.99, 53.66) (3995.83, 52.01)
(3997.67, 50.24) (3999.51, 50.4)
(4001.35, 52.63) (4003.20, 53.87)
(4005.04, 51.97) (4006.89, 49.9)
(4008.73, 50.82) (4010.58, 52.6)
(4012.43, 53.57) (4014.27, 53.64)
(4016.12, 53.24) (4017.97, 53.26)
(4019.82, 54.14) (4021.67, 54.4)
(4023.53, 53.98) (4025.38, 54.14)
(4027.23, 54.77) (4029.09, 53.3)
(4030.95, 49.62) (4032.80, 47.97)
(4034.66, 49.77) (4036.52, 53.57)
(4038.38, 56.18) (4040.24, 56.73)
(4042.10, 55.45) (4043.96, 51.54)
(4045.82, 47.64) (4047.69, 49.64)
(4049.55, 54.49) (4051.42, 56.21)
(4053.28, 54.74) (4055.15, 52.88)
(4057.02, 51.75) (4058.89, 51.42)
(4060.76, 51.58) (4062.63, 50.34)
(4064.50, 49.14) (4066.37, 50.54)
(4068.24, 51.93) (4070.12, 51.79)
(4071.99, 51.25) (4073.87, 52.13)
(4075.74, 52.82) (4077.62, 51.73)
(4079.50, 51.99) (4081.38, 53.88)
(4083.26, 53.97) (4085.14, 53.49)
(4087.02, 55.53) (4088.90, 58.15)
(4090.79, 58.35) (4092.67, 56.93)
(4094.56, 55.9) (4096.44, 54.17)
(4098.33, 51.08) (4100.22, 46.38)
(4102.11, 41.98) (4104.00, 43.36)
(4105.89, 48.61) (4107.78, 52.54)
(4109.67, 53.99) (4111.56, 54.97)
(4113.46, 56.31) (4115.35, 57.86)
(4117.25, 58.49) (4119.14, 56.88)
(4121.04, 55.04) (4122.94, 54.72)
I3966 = 36.1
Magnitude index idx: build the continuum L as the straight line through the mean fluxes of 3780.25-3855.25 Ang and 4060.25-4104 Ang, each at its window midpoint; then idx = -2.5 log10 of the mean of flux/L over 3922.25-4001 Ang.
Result 0.278 mag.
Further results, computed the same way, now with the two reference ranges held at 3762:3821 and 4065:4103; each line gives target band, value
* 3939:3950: 0.38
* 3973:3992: 0.09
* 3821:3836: 0.42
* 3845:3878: 0.11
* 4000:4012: -0.05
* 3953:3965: 0.23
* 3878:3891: 0.28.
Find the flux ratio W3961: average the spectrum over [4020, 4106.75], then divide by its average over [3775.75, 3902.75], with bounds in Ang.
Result 1.36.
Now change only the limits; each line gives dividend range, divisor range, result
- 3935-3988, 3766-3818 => 0.81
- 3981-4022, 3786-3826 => 1.28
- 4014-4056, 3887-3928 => 1.32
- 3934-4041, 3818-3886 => 1.20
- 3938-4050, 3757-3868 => 1.15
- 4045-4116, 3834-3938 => 1.44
